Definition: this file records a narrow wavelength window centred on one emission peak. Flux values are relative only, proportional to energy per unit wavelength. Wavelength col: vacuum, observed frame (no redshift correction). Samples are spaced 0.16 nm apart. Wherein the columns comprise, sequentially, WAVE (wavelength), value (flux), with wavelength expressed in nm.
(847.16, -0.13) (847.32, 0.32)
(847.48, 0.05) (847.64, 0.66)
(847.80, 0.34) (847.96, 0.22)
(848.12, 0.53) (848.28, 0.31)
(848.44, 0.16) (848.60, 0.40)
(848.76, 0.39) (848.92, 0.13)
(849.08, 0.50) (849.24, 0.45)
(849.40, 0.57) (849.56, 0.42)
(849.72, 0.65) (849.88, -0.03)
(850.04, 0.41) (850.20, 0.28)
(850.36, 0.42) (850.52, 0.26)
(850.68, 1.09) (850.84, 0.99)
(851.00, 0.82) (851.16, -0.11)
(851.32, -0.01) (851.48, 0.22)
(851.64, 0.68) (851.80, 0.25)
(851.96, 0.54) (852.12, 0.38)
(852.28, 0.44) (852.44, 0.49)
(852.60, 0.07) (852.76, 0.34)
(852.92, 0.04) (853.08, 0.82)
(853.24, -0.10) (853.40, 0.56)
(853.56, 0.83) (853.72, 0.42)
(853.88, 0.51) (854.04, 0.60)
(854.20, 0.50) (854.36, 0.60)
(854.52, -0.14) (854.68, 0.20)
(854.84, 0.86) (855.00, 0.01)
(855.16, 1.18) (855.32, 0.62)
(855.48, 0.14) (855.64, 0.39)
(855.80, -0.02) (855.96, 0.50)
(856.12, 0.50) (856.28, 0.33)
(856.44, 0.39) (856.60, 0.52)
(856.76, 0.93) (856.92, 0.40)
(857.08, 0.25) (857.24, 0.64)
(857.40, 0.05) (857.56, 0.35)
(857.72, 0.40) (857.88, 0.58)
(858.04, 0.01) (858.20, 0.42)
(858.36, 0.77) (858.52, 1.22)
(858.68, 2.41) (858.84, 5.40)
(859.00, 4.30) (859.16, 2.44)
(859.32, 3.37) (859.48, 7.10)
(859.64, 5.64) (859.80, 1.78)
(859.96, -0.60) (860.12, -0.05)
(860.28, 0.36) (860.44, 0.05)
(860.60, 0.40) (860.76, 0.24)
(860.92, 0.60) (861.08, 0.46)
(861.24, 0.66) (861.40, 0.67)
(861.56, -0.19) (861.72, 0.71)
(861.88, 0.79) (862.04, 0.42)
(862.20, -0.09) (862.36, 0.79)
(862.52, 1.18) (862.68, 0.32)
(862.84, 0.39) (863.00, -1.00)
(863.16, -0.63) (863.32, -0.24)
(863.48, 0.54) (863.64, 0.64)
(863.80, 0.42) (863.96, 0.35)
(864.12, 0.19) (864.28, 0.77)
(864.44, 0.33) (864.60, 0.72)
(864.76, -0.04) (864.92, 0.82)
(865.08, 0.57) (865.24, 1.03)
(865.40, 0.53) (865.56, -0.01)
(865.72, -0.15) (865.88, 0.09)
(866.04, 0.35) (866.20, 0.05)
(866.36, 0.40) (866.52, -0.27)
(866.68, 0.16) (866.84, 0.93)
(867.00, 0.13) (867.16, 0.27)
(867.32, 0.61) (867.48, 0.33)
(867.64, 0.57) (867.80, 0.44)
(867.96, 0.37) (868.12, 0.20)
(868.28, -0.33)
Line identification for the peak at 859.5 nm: [O II] 3727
